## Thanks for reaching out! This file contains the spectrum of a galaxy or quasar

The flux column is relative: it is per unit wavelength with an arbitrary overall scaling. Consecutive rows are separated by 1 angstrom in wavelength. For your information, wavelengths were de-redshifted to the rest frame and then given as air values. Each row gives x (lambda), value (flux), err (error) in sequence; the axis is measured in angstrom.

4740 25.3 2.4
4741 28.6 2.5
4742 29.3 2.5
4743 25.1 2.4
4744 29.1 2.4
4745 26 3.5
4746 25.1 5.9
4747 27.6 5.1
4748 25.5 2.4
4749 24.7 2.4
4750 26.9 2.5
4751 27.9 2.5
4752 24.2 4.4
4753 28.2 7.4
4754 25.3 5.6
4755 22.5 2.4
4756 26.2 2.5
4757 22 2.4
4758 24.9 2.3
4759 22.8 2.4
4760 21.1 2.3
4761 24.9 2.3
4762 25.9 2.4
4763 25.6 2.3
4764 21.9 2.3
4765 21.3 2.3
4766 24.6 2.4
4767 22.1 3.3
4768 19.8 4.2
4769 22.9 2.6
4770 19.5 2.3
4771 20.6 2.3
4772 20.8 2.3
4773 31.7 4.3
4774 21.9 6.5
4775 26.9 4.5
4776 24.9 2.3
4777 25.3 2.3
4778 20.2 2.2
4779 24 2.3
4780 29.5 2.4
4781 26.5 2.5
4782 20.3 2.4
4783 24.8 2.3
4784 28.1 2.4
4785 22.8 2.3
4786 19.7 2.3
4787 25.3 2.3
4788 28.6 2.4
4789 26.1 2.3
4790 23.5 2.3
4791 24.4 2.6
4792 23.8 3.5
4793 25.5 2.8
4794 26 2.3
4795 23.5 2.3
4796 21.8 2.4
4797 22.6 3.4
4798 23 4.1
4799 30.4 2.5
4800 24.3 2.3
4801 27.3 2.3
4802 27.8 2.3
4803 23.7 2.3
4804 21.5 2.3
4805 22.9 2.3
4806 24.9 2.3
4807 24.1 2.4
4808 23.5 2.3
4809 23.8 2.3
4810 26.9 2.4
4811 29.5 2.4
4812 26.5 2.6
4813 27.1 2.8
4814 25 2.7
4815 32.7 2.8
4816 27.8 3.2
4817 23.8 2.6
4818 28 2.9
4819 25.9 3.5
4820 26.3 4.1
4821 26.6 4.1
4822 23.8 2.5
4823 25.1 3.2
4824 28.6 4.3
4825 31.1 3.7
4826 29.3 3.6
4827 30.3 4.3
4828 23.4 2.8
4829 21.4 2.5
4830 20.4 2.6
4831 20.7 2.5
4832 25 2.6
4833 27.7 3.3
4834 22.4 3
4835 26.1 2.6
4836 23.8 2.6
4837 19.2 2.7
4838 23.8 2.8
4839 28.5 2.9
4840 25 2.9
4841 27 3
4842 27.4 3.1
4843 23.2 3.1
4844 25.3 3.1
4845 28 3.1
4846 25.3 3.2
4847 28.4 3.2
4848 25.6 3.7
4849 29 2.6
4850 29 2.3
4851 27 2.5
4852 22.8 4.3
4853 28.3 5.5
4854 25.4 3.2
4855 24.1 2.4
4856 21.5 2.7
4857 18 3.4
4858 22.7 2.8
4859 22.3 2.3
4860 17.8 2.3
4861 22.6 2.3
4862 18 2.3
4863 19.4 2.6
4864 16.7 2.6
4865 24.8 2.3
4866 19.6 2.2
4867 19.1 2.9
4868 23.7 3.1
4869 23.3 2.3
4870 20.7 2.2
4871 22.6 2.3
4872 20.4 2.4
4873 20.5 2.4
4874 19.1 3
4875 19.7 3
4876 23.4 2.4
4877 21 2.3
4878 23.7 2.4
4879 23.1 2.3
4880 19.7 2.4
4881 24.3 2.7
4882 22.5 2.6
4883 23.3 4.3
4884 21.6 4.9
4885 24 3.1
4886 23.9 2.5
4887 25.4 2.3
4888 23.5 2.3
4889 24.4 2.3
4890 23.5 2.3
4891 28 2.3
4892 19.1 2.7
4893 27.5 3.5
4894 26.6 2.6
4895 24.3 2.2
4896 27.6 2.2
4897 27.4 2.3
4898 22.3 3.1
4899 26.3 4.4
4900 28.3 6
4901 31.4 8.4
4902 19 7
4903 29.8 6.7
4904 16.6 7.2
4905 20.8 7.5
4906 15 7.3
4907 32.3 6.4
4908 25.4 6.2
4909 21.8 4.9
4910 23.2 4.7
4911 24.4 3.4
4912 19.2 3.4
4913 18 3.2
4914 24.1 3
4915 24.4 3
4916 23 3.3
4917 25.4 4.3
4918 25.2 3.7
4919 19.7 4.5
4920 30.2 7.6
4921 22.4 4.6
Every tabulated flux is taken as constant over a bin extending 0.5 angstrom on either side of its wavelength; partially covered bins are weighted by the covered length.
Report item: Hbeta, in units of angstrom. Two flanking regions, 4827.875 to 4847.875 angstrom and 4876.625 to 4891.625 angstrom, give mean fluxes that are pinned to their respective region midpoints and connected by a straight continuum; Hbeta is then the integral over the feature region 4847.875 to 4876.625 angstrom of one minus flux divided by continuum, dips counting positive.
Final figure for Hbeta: 2.1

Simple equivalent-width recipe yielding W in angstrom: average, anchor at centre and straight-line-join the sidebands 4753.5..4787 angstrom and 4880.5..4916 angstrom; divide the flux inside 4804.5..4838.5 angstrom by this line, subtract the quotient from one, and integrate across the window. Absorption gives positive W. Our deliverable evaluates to -2.4 angstrom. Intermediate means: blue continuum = 23.7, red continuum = 24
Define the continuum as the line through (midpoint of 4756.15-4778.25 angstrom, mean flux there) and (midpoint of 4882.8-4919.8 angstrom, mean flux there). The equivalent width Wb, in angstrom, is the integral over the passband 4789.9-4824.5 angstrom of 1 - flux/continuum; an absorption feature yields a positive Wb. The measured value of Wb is -2.9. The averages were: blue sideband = 23.3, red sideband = 24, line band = 25.5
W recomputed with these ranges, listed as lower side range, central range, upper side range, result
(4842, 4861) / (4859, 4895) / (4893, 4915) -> 3.2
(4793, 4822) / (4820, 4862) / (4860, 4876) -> -3.7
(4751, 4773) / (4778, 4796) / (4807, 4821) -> 0.2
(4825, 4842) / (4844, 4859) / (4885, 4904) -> -0.2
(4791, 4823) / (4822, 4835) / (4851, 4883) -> -0.7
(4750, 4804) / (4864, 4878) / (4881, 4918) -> 1.6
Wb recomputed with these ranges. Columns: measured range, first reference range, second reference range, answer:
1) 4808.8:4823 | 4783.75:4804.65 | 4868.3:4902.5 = -1.3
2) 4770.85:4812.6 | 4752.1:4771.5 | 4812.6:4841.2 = -0.7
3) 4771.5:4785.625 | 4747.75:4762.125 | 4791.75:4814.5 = 0.1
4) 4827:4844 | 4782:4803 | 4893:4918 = 0.2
